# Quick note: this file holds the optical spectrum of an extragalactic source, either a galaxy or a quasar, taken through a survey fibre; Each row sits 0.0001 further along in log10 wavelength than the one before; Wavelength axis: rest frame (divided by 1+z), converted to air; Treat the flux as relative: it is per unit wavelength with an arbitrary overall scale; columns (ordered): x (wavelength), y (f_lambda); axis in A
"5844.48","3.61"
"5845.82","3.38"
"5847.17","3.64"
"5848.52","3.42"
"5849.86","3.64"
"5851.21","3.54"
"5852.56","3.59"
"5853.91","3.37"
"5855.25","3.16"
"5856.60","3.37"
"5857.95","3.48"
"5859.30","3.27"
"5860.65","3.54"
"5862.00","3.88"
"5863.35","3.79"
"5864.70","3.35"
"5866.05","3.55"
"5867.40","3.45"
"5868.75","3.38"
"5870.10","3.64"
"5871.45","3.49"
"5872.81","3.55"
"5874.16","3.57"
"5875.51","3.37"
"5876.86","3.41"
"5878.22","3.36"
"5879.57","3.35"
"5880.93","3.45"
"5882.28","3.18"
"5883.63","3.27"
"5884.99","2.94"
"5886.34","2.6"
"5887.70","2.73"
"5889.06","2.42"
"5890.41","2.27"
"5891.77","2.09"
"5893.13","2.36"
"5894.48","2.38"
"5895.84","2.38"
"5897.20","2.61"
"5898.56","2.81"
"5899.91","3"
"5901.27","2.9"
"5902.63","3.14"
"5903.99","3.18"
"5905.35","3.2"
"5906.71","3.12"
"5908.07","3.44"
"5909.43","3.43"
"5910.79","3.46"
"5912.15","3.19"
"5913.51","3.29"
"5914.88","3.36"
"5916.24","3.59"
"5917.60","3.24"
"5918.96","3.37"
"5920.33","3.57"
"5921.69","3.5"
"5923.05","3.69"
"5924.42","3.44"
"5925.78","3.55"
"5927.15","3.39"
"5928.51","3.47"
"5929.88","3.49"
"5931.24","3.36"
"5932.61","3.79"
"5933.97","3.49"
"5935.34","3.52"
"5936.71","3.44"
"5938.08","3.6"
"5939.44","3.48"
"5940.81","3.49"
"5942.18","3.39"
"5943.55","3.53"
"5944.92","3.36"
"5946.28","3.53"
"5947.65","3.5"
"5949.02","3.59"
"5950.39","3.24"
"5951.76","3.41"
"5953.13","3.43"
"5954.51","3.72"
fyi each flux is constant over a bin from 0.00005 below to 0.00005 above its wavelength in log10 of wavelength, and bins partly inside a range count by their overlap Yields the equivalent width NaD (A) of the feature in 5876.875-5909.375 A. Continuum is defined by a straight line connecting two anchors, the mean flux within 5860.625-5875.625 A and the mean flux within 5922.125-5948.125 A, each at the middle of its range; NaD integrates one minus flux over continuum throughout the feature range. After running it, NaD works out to 5.8 A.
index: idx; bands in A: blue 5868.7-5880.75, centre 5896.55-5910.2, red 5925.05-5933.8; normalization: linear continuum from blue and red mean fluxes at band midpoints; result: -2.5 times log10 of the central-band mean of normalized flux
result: 0.132 mag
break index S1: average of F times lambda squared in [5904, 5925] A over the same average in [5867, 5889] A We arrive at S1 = 1.05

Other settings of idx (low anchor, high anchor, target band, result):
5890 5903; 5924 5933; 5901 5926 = -0.10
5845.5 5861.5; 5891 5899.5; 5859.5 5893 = -0.11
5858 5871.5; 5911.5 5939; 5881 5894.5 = 0.30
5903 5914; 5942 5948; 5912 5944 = -0.03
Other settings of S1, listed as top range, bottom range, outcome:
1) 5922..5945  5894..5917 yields 1.14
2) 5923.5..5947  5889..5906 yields 1.32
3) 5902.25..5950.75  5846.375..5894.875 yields 1.08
